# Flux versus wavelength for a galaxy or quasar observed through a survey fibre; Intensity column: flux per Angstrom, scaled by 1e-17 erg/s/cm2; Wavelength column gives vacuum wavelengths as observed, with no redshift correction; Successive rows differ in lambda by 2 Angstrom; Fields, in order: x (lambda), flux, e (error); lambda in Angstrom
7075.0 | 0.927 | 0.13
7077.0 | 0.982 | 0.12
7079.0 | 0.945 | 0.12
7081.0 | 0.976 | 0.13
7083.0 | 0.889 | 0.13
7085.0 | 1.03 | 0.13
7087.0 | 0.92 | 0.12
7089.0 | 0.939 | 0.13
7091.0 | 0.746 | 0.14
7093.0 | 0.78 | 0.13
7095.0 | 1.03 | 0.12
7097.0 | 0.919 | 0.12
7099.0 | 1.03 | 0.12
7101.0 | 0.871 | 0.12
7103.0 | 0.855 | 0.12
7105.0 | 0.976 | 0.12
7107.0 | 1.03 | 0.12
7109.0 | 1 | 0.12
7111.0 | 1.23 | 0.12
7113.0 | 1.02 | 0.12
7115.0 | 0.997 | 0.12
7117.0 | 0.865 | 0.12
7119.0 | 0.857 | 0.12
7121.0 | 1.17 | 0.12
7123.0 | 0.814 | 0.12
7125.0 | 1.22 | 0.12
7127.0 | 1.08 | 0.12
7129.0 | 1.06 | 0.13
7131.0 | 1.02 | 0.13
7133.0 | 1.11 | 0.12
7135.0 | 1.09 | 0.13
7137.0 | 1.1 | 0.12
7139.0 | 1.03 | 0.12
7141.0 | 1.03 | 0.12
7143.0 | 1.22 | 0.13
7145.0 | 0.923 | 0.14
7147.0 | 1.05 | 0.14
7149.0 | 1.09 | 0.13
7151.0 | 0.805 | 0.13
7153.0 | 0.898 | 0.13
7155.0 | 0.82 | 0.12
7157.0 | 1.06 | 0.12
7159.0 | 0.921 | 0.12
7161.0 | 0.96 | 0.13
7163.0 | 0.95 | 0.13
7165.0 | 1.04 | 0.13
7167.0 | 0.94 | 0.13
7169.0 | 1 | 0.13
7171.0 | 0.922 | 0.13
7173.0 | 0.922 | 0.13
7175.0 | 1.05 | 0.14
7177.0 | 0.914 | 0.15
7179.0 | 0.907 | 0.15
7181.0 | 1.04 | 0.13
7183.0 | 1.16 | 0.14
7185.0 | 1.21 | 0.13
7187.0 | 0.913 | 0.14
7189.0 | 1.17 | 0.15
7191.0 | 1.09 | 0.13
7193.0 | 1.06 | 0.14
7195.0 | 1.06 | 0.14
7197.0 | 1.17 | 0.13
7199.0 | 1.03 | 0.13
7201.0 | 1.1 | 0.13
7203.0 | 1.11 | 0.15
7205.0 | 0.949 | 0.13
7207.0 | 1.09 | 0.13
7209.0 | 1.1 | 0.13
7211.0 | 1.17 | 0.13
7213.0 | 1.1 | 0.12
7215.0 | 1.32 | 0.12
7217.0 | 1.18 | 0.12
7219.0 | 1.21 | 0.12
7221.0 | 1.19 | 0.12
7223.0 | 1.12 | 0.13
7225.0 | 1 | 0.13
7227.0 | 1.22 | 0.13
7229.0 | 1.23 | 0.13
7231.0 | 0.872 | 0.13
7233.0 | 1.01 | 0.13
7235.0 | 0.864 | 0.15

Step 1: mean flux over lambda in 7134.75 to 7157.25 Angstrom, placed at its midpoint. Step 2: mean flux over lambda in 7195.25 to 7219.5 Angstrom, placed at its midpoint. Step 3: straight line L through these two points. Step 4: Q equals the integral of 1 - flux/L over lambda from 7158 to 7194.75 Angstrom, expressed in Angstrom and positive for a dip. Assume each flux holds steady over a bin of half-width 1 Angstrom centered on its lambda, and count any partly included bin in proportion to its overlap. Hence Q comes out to 1.9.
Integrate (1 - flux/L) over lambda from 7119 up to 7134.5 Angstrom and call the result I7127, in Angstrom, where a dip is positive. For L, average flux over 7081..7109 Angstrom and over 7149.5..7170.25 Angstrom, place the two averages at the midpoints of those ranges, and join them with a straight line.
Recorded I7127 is -2.0 Angstrom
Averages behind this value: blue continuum 0.929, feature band 1.05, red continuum 0.943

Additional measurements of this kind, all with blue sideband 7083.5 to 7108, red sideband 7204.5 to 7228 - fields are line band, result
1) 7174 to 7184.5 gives 0.5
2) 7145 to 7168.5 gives 1.8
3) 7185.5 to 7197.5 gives 0.2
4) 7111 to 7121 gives -0.3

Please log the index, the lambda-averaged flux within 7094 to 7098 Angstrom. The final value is 0.975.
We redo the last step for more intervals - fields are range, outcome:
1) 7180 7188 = 1.08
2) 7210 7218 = 1.19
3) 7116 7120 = 0.861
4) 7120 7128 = 1.07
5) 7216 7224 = 1.18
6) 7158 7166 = 0.968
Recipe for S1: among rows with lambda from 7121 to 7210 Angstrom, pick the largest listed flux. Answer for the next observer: 1.22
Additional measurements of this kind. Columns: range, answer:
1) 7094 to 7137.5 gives 1.23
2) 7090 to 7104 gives 1.03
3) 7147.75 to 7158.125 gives 1.09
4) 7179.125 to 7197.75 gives 1.21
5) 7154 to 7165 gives 1.06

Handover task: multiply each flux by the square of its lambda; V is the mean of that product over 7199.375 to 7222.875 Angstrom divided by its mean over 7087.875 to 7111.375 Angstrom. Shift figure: 1.2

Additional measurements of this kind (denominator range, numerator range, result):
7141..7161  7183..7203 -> 1.13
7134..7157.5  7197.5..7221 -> 1.14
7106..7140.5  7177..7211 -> 1.05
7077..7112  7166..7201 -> 1.11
